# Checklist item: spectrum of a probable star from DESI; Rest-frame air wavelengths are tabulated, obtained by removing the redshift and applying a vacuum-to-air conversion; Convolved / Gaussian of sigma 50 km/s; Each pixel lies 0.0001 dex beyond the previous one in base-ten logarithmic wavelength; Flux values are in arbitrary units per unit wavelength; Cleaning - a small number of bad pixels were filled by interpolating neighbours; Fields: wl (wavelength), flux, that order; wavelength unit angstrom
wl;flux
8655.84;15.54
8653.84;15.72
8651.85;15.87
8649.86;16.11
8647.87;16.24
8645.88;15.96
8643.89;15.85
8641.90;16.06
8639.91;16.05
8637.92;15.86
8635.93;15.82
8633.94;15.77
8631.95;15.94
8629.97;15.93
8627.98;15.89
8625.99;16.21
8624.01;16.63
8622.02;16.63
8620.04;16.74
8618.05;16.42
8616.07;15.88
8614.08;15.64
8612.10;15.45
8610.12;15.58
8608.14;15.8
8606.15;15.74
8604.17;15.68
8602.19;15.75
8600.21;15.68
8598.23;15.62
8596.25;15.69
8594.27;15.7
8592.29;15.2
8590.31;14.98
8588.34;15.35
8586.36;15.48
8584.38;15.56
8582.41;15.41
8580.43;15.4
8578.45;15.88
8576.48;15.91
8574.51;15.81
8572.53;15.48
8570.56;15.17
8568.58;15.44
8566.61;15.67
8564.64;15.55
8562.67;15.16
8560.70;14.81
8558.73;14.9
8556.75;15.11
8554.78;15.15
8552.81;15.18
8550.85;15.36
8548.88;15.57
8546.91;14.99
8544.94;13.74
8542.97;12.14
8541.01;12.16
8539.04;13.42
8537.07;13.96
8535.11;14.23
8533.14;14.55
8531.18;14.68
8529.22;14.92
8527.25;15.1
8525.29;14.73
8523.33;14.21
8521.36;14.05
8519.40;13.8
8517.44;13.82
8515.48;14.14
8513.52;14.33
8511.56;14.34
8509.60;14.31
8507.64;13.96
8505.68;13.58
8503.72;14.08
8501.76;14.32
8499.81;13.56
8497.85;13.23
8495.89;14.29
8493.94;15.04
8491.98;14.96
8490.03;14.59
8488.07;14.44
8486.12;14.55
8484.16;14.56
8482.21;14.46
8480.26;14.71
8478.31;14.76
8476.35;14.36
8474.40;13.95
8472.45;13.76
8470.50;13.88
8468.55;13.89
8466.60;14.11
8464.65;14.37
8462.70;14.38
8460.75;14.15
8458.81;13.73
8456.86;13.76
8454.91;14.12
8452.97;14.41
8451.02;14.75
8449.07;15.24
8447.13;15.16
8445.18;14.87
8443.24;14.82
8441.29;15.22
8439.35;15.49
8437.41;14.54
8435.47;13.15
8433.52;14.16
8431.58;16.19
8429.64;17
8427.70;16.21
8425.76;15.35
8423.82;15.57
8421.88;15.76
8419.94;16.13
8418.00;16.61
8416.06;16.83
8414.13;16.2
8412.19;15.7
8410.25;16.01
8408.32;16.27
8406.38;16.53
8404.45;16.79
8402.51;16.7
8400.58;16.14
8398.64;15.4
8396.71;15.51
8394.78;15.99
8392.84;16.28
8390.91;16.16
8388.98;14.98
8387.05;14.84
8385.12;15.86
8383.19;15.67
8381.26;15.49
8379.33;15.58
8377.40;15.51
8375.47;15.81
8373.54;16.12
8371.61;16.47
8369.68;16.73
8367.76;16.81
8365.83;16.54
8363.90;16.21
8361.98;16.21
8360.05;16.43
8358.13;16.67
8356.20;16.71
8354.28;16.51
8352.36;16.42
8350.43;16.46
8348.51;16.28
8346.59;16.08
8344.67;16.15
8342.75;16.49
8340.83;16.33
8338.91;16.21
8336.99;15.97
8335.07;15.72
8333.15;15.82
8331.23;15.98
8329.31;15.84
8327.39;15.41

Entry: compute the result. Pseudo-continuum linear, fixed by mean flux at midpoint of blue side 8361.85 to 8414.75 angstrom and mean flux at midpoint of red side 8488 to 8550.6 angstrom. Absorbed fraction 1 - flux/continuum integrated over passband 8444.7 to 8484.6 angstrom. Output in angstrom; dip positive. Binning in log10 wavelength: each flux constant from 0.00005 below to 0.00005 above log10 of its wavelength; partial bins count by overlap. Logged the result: 1.6 angstrom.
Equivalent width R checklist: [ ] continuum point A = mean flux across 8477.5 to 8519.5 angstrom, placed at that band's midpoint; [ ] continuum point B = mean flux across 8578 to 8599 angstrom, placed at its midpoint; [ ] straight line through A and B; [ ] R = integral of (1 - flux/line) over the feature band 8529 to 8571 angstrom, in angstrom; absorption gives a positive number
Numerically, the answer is 1.0 angstrom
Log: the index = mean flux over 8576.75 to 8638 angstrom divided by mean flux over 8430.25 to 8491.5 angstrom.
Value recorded 1.1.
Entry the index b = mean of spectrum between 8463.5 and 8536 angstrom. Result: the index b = 14.3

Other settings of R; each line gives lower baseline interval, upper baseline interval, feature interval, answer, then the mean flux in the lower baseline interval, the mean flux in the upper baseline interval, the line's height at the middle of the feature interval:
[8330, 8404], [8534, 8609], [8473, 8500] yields 1.92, 16.1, 15.1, 15.5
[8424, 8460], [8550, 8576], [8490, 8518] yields 1.76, 14.9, 15.3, 15.1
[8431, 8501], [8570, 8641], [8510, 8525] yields 0.79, 14.4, 15.8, 14.9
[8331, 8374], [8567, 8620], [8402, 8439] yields 0.61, 16.3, 15.6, 16.1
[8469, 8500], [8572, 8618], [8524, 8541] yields 0.65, 14.3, 15.6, 14.9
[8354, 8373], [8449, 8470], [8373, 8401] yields 0.49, 16.5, 14.2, 16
